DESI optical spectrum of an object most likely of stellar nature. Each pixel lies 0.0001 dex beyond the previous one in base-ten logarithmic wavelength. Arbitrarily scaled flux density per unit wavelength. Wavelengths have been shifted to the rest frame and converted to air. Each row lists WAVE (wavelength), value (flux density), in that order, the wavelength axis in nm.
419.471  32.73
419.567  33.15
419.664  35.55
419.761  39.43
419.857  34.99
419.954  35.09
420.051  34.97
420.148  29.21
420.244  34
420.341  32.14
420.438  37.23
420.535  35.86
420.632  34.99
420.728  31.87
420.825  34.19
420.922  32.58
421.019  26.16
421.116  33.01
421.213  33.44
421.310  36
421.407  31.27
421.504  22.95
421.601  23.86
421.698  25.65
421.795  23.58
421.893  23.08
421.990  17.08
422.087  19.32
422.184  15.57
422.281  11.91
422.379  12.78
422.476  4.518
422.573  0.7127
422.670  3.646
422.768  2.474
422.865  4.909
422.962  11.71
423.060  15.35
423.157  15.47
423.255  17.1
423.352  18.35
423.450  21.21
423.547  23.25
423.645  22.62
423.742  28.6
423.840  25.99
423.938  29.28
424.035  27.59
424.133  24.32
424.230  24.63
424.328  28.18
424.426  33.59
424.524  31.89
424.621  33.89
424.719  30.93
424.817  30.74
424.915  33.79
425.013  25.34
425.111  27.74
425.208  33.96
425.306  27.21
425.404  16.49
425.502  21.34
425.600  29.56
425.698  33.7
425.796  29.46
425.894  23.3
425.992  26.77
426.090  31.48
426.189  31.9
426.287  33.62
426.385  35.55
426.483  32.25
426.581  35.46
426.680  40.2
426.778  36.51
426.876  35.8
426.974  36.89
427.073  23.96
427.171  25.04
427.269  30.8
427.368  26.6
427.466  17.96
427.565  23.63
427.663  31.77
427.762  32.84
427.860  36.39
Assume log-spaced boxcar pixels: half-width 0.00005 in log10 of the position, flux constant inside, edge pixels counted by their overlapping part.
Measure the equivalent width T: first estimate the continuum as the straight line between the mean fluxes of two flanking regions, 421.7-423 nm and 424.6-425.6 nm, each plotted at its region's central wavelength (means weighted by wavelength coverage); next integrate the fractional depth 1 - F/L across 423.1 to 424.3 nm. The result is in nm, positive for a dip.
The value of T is -0.19 nm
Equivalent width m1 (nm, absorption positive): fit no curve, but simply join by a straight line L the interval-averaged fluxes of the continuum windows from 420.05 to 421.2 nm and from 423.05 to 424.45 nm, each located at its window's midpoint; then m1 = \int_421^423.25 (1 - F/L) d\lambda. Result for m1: 0.88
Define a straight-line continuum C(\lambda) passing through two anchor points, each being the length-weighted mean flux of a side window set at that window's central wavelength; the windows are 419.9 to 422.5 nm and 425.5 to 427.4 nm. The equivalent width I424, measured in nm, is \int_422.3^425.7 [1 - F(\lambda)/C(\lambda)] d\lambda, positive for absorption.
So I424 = 0.90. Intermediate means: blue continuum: 27.3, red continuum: 31.3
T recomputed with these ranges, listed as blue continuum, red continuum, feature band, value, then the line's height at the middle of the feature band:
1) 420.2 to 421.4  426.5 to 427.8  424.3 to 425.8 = 0.11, 31.5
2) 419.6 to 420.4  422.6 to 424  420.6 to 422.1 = -0.04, 27.3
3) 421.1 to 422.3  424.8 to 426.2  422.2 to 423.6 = 0.76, 25.6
